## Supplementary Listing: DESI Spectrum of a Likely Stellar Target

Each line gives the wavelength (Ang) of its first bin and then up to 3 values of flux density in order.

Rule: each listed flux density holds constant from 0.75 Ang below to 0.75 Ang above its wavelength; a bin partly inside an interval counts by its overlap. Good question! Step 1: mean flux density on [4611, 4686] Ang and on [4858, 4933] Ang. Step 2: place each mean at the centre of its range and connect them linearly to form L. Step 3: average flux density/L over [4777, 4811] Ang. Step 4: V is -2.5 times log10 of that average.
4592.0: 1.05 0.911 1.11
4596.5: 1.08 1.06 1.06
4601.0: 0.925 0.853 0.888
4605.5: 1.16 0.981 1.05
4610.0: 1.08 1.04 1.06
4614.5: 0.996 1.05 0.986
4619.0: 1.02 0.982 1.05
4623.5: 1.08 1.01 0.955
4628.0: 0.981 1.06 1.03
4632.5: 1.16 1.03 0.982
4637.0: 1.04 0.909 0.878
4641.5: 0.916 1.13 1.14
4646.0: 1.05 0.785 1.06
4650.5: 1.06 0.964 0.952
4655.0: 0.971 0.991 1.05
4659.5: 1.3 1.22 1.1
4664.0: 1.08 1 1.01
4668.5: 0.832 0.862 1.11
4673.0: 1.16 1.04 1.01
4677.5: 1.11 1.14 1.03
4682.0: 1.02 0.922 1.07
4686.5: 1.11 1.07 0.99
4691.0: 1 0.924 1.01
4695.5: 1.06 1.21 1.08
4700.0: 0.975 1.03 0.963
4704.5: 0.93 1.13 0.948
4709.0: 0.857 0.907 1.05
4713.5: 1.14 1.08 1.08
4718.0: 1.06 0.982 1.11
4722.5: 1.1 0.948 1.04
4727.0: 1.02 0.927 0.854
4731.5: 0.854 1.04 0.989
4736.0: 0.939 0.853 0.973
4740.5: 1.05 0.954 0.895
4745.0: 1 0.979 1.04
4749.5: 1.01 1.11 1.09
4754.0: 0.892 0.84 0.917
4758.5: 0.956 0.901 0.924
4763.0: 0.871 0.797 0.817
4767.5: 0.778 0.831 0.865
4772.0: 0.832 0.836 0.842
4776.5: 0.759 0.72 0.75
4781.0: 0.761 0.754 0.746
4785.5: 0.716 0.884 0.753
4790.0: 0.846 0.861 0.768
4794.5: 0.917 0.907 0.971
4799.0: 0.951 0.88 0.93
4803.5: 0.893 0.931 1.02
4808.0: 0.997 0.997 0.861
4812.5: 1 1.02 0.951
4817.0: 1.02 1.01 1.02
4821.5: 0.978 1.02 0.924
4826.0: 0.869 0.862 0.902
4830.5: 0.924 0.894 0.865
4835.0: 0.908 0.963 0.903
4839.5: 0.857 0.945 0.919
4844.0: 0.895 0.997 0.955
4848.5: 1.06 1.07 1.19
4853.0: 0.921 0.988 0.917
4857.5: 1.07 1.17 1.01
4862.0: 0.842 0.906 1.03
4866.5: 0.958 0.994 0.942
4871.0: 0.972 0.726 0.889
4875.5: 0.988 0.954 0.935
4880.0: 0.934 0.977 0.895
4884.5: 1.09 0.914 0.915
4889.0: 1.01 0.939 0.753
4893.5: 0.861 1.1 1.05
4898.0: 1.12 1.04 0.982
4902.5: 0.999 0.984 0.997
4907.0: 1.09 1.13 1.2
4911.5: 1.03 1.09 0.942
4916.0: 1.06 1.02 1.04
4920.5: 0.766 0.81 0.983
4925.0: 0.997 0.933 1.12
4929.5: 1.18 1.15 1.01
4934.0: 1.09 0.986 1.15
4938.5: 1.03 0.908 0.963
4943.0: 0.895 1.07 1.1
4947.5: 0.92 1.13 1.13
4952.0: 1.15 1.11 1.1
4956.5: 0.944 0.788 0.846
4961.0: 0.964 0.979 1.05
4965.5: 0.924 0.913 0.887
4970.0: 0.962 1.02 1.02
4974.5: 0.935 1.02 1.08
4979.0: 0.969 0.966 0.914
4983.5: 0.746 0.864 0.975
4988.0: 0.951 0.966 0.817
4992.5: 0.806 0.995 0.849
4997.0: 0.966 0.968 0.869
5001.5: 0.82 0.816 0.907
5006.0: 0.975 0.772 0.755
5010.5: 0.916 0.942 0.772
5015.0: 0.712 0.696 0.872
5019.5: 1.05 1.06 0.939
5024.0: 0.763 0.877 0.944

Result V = 0.17 mag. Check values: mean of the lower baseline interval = 1.03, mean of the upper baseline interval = 0.989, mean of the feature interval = 0.861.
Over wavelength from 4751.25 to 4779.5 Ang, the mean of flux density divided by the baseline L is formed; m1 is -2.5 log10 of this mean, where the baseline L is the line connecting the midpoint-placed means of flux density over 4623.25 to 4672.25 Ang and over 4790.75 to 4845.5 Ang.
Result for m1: 0.12 mag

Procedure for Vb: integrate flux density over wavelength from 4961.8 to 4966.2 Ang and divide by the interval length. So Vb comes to 0.985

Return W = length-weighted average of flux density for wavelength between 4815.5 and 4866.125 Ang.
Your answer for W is 0.964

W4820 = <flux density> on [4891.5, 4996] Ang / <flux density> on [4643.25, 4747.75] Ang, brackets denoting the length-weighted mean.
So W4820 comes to 0.97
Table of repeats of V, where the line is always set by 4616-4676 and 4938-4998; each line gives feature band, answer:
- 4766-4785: 0.26 mag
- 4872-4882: 0.07 mag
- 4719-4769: 0.06 mag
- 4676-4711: -0.01 mag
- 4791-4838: 0.06 mag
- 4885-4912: -0.03 mag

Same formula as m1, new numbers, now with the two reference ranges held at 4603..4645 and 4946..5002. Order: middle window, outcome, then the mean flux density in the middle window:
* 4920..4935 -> -0.05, 1.01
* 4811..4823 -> -0.01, 0.992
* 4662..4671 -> 0.04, 0.981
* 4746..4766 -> 0.06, 0.943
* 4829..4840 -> 0.09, 0.903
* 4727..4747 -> 0.06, 0.949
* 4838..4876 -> 0.01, 0.967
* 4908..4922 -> -0.05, 1.02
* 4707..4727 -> -0.02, 1.02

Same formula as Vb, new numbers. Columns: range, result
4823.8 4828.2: 0.885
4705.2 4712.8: 0.979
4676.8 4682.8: 1.07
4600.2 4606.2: 0.956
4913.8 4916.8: 1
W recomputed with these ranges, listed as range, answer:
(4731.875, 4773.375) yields 0.929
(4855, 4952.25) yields 0.998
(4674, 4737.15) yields 1.02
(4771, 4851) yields 0.903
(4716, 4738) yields 0.987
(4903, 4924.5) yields 1.01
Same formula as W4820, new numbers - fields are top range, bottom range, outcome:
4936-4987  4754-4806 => 1.16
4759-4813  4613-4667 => 0.83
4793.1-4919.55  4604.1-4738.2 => 0.95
